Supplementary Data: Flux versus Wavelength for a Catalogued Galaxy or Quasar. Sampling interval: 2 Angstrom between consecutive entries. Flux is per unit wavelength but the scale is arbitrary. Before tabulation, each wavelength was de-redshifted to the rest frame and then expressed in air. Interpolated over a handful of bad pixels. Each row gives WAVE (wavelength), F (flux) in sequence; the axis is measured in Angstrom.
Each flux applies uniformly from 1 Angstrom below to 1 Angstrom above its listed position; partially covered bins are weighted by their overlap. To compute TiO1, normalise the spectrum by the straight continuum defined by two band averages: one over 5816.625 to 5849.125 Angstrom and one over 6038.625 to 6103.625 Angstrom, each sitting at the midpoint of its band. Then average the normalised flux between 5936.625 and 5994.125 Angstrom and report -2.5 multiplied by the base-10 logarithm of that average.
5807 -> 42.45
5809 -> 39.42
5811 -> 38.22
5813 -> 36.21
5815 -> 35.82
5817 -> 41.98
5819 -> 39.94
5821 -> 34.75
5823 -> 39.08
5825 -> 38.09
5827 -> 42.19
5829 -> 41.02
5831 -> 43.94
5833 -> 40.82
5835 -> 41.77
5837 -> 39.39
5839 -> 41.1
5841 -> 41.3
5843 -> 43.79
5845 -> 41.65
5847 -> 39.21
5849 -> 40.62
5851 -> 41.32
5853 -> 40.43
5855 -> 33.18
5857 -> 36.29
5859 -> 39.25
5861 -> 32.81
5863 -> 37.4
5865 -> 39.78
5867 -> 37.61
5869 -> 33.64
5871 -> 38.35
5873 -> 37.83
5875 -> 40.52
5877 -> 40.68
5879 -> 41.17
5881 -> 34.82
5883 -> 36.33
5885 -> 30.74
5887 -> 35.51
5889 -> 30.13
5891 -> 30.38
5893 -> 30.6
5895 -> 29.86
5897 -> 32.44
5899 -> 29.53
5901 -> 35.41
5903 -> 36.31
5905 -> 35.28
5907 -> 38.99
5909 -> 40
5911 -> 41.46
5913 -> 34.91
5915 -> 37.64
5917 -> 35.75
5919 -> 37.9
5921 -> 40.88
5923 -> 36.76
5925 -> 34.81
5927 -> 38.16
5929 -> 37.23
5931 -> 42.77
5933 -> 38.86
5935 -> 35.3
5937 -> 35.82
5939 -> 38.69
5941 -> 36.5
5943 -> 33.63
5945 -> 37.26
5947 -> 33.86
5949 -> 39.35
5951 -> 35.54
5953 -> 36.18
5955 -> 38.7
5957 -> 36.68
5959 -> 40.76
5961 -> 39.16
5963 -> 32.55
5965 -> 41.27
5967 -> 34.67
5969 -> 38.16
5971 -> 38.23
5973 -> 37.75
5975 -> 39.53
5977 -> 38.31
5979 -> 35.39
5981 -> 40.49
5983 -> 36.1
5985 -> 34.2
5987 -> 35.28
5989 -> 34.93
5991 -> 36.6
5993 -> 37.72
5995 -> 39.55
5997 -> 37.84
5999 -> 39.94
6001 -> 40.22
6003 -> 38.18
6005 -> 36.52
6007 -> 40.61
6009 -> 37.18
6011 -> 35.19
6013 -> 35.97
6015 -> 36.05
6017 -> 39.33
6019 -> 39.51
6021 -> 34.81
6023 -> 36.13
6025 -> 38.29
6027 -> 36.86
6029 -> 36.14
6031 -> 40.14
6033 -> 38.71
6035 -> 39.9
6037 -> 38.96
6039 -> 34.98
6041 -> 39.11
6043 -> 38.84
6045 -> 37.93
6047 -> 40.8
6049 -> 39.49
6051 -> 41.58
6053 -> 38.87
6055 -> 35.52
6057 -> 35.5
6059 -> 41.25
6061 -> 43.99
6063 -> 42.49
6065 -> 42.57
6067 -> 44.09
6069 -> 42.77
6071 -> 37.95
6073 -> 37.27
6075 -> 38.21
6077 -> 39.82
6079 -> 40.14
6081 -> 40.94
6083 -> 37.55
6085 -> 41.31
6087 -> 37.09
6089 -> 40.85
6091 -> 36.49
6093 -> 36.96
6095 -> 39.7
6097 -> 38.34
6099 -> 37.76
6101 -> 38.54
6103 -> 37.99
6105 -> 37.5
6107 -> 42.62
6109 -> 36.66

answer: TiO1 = 0.08 mag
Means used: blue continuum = 40.6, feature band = 37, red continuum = 39.3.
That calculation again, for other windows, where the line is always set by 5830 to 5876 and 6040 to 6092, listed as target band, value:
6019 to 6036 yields 0.05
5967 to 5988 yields 0.06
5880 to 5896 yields 0.21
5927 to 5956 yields 0.06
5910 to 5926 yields 0.05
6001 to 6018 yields 0.06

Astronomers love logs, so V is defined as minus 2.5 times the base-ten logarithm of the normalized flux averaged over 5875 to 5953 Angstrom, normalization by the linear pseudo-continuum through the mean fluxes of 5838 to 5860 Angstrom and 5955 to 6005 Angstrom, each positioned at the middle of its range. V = 0.08 mag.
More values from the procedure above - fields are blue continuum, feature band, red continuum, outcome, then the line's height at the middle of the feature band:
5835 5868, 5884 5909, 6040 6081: 0.183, 39.3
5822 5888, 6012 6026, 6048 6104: 0.061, 39.3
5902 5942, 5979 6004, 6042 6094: 0.032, 38.6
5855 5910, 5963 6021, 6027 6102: 0.007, 37.8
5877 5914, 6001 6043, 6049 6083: 0.029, 38.7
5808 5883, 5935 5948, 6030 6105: 0.093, 39.1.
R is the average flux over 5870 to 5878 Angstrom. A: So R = 39.3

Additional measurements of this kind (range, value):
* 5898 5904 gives 33.8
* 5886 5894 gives 31.7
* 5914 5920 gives 37.1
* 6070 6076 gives 37.8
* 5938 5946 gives 36.5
